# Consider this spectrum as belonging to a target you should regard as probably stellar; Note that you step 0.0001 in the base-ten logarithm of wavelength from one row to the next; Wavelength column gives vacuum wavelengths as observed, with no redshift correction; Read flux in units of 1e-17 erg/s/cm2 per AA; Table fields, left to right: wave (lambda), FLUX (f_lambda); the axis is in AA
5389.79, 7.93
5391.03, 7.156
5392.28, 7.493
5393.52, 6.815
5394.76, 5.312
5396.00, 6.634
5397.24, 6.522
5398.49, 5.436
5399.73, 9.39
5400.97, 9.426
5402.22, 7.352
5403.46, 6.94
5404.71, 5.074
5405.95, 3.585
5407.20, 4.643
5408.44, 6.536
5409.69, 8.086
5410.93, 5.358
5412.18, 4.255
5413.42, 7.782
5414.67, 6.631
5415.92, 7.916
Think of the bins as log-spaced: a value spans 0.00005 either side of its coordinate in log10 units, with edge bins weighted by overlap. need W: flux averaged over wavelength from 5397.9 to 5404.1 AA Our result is 7.71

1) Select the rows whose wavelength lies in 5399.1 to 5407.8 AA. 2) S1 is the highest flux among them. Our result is 9.426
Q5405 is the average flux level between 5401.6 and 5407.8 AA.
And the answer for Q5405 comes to 5.52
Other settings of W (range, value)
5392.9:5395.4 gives 6.08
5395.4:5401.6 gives 7.48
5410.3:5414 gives 5.8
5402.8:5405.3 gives 6.04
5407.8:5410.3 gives 7.29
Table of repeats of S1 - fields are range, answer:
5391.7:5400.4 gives 9.39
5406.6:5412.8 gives 8.086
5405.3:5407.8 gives 4.643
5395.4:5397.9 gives 6.634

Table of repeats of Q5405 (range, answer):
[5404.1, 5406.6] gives 4.33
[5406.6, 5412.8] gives 5.79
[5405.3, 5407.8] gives 4.12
